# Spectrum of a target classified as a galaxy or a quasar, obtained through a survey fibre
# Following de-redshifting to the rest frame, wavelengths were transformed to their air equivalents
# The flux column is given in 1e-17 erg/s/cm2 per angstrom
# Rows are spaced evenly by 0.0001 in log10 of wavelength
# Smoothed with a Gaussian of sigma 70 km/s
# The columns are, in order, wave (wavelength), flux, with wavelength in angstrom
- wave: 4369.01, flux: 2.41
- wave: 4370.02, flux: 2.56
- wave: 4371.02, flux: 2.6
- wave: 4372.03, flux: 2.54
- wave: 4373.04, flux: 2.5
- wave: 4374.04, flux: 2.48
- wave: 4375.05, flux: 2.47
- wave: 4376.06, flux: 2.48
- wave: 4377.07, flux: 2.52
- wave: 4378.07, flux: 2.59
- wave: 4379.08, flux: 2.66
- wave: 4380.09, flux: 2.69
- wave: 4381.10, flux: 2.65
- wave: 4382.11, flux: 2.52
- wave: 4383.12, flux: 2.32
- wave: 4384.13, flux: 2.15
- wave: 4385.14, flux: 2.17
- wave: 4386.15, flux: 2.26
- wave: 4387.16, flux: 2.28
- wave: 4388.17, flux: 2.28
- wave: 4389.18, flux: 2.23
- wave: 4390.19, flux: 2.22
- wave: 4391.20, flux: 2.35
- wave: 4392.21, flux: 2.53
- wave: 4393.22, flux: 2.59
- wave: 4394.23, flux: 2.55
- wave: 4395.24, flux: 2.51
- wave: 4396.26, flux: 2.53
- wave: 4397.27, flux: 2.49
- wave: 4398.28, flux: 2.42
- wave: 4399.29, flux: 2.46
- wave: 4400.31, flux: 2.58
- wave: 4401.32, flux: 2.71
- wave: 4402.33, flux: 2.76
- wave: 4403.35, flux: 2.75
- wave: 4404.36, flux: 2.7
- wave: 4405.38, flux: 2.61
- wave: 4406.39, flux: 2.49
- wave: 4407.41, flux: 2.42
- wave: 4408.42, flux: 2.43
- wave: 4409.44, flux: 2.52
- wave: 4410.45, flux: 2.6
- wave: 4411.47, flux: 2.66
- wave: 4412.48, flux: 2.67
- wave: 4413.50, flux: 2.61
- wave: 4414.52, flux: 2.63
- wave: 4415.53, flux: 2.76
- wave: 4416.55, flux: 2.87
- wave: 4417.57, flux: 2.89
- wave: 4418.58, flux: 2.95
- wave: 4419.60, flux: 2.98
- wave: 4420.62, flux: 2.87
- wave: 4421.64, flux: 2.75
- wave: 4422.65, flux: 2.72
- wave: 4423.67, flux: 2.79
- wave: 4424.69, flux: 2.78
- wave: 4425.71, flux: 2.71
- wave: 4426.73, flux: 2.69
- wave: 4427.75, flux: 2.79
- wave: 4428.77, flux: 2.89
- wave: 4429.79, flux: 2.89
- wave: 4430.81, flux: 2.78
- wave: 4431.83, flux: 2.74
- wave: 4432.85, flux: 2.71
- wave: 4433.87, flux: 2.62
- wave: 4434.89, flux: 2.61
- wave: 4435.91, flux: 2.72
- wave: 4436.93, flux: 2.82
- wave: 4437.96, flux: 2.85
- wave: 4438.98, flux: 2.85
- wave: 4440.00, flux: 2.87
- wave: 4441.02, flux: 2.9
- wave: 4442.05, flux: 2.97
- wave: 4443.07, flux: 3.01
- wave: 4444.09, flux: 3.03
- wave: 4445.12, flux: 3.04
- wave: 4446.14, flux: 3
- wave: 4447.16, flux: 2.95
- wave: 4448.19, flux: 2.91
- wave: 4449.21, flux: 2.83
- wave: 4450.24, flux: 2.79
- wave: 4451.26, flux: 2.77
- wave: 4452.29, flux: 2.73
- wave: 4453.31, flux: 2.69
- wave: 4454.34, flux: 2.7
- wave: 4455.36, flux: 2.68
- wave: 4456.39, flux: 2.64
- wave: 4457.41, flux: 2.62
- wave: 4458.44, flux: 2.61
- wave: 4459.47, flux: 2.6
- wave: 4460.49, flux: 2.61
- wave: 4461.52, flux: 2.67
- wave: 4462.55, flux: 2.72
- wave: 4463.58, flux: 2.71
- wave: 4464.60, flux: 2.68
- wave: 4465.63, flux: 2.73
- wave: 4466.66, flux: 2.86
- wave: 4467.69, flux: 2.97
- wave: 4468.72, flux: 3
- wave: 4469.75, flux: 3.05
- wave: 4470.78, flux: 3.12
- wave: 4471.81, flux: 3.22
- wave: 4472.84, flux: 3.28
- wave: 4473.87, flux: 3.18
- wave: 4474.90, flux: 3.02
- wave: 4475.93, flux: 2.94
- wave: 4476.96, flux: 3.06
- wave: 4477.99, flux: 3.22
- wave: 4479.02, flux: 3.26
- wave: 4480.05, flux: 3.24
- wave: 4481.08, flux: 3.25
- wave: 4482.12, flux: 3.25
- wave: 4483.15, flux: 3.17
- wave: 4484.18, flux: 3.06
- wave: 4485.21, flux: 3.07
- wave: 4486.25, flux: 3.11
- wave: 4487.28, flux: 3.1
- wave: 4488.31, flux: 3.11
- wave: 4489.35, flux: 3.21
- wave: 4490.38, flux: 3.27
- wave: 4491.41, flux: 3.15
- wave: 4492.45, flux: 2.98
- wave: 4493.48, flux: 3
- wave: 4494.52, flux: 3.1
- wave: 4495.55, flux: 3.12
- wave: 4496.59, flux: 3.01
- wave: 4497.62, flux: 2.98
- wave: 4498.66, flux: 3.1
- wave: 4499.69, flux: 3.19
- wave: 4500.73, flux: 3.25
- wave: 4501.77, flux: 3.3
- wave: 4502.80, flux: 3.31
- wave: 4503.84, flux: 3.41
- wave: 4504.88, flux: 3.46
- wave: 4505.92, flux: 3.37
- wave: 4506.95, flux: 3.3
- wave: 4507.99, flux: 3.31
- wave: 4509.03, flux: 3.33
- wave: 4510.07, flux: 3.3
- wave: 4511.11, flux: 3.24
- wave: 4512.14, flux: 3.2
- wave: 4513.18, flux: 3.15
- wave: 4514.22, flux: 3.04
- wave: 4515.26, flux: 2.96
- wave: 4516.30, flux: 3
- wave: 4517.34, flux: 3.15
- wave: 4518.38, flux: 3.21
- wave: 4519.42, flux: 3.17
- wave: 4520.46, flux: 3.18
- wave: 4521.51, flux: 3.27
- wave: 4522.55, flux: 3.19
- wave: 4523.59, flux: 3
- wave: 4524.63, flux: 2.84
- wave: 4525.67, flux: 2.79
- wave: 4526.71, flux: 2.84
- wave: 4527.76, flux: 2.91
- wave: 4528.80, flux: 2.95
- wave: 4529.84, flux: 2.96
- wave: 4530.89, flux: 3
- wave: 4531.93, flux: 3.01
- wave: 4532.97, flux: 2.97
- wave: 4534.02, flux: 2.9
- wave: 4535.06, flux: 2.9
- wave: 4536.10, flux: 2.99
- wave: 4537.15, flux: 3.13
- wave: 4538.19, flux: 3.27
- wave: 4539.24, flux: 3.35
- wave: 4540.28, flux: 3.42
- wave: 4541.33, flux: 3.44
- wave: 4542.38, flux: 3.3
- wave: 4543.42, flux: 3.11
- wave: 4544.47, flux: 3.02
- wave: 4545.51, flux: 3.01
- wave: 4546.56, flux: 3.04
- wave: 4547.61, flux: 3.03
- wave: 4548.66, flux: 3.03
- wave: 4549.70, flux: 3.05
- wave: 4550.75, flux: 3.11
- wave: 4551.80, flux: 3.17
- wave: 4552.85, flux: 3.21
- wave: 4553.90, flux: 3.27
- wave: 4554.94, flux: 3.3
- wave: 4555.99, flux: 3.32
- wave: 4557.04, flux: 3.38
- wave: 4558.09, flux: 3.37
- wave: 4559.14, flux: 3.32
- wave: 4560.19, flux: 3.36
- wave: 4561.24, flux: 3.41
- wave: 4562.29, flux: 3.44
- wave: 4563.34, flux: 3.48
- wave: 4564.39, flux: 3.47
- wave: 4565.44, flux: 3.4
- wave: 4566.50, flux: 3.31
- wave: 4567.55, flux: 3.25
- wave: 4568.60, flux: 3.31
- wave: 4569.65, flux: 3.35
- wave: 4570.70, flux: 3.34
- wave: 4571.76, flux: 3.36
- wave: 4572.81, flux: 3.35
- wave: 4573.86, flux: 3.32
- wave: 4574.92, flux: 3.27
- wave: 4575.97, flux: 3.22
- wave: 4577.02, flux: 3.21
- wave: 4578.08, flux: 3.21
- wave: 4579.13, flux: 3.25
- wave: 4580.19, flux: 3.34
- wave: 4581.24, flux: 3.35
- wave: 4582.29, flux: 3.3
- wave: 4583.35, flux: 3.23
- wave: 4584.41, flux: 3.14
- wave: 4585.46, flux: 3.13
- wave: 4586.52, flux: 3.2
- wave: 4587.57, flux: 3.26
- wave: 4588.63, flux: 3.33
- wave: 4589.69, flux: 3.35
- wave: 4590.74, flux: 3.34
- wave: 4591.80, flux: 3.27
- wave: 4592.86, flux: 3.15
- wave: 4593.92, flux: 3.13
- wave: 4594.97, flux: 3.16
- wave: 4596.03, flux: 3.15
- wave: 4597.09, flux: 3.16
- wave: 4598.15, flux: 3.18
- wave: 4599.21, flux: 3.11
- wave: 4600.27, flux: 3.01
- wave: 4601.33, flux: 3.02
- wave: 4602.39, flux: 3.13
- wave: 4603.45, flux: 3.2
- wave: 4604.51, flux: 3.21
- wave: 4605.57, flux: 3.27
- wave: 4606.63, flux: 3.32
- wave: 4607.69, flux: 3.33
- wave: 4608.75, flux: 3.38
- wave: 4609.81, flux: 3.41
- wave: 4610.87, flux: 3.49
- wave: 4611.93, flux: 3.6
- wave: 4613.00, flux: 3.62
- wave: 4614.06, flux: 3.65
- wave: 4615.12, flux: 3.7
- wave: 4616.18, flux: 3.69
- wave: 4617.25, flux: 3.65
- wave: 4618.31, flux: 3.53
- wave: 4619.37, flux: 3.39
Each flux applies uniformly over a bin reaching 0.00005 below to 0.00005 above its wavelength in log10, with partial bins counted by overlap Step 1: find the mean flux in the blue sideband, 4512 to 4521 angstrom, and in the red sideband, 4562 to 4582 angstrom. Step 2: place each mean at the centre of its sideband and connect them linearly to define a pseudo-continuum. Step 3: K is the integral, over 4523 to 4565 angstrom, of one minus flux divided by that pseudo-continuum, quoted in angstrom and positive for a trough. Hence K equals 0.9 angstrom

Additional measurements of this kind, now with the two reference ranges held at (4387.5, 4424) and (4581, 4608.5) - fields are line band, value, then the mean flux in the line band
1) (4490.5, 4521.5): -2.7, 3.18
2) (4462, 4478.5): -1.0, 2.98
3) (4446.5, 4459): 0.0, 2.75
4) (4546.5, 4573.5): -1.7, 3.29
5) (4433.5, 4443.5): -0.4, 2.82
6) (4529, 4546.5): -0.5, 3.11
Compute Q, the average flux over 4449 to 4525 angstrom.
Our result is 3.05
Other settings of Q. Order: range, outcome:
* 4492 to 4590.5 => 3.2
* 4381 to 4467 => 2.67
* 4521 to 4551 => 3.06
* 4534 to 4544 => 3.19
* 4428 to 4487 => 2.9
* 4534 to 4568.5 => 3.24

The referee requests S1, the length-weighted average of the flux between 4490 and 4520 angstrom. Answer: 3.18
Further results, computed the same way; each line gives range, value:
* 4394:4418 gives 2.61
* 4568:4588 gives 3.27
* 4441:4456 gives 2.86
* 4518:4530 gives 3.03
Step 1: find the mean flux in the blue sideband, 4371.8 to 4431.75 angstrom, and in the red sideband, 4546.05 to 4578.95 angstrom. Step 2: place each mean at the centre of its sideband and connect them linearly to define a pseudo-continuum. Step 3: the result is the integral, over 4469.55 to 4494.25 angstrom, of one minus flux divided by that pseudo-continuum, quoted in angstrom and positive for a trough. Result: -1.7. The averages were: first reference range 2.59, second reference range 3.28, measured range 3.14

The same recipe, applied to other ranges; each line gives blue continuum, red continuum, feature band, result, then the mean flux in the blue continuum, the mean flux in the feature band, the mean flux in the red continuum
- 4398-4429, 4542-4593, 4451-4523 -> -2.2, 2.69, 3.06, 3.26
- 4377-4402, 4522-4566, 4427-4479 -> -2.2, 2.45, 2.86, 3.15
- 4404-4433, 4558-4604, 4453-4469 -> 0.8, 2.72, 2.71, 3.26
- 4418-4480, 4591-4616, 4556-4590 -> -1.1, 2.86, 3.31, 3.3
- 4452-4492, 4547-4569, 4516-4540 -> 1.0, 2.97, 3.05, 3.28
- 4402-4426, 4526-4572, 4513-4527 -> 0.1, 2.7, 3.06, 3.19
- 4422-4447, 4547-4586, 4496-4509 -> -0.8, 2.83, 3.25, 3.28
